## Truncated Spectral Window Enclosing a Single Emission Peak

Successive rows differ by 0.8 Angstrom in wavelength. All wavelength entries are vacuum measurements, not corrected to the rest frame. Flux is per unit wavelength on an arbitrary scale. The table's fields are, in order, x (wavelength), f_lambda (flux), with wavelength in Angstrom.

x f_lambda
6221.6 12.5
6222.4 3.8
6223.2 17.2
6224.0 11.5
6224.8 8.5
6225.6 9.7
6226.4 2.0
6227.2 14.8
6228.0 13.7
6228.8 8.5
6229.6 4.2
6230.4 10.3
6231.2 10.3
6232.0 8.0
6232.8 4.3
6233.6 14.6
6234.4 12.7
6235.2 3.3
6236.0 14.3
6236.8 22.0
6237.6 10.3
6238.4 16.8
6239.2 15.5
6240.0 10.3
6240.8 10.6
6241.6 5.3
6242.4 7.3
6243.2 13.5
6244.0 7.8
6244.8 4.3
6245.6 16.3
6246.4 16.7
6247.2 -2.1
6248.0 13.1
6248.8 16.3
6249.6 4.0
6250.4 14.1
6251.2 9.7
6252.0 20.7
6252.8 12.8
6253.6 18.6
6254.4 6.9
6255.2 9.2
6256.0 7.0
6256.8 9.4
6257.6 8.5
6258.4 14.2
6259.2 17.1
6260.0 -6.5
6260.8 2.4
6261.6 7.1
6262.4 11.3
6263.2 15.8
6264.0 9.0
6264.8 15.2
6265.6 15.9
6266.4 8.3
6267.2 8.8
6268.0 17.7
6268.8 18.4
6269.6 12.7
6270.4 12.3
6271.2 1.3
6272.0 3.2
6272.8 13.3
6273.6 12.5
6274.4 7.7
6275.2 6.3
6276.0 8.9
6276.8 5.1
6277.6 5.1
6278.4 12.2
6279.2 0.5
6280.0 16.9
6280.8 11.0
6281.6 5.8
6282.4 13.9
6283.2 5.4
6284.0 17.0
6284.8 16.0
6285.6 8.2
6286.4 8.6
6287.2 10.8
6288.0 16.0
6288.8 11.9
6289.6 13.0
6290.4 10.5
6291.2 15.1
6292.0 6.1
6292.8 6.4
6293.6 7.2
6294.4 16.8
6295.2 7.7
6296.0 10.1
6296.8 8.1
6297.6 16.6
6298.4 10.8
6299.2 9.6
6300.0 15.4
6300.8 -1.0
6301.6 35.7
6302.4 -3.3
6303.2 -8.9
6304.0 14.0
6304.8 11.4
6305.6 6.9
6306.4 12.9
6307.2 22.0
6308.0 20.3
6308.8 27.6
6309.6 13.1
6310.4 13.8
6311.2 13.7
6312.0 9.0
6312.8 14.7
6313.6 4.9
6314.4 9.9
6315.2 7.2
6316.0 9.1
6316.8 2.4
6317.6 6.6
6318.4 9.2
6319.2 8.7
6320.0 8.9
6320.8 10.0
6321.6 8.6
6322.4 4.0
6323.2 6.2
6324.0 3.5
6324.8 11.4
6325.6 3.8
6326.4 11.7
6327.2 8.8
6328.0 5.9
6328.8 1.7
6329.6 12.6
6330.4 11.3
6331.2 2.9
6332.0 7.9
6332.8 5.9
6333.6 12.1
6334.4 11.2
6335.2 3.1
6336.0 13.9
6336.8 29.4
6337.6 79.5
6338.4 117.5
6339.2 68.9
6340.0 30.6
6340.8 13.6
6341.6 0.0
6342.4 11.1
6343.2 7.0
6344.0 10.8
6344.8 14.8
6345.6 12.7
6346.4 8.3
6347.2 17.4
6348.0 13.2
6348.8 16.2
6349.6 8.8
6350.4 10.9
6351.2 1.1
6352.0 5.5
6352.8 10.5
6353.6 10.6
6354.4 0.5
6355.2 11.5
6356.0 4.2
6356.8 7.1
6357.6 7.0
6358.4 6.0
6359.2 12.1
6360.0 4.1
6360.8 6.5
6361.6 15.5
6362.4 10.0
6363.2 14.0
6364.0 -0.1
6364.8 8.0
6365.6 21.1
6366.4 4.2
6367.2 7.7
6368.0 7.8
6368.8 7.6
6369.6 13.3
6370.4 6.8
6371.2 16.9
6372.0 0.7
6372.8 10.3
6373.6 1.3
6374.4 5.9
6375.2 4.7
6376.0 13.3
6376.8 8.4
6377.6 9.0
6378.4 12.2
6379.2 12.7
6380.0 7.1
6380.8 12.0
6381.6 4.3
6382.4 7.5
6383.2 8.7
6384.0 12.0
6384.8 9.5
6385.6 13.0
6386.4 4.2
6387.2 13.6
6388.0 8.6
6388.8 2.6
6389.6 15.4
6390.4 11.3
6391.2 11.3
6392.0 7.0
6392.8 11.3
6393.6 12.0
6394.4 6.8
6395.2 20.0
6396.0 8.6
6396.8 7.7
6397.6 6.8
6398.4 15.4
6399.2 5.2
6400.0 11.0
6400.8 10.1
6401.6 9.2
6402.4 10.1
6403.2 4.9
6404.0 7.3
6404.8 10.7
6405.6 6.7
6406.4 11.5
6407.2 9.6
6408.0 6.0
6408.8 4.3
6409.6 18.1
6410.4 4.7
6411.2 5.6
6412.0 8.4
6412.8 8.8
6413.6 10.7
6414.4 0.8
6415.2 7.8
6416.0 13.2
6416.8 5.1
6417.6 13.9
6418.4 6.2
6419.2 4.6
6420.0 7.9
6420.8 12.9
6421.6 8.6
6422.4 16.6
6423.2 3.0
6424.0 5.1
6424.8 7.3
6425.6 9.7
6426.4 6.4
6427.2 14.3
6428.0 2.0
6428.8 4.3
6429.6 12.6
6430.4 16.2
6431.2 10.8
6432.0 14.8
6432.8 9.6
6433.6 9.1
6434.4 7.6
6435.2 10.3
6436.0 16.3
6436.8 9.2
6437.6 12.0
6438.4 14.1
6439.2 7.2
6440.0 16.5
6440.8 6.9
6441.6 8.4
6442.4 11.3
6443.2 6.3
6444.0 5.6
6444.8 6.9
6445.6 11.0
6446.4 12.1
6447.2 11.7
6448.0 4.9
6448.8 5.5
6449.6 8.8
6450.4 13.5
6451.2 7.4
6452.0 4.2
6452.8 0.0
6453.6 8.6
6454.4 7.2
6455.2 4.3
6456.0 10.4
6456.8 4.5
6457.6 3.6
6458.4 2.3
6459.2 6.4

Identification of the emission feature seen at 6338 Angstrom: H-beta 4861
